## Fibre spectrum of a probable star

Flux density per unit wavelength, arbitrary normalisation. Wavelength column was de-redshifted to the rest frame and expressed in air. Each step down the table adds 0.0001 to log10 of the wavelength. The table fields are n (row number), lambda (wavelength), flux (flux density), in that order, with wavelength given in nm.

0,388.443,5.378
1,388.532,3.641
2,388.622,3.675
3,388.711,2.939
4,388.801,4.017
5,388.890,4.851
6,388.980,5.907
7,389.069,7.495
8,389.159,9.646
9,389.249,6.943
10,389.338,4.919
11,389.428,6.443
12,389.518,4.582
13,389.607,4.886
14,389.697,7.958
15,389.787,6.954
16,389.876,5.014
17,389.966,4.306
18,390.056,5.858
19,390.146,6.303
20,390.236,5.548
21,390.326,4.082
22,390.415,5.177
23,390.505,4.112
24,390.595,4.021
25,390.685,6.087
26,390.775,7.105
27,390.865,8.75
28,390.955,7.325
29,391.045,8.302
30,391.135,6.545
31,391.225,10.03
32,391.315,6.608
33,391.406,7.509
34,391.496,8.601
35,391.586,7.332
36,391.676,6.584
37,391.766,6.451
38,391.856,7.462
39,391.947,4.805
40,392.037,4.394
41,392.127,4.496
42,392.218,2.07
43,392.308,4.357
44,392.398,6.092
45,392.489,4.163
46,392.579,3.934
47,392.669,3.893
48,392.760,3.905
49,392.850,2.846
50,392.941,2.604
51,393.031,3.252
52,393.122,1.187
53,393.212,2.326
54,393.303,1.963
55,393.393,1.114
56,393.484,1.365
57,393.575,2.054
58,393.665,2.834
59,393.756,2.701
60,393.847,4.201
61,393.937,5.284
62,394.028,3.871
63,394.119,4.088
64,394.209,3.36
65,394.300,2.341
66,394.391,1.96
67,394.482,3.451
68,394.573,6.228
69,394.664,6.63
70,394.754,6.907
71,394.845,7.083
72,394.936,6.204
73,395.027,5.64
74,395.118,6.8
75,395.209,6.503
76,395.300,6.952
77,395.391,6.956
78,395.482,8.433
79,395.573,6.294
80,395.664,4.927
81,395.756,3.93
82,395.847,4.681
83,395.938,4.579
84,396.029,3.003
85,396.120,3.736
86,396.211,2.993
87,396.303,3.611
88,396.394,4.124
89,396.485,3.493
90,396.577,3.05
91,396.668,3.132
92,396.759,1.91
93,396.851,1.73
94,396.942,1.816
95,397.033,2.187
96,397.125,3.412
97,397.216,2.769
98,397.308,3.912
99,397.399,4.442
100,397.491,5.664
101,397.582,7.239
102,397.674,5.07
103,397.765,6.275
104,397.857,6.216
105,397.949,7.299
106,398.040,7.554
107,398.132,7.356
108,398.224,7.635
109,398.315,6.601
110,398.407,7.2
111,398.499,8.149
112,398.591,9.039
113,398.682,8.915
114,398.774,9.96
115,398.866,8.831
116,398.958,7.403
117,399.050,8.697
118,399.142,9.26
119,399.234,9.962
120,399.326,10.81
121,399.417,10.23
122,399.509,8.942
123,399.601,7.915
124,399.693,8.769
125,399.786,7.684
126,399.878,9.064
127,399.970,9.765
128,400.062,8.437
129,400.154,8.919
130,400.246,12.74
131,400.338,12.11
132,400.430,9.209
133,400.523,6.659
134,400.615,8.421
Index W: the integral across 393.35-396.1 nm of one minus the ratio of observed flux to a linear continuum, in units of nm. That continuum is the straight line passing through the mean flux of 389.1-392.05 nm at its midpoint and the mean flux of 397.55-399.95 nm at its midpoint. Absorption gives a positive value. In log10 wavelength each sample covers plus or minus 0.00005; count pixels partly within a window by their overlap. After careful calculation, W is 0.999 nm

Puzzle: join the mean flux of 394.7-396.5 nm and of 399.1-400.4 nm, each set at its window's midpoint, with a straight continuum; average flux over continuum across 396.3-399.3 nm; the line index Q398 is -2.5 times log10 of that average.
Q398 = 0.307 mag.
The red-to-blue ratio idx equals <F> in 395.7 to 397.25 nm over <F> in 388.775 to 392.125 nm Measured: 0.51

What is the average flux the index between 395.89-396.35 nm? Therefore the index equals 3.59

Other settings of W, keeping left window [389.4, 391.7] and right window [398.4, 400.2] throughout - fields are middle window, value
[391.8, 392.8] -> 0.34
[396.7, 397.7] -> 0.57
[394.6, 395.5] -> 0.11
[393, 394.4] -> 0.87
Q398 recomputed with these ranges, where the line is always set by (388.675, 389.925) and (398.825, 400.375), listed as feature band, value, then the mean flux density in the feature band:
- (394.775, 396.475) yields 0.44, 5.34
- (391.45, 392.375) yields 0.19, 5.67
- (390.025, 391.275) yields 0.00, 6.38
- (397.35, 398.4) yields 0.33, 6.51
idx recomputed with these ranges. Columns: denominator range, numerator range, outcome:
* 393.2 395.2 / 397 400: 1.81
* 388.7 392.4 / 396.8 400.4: 1.23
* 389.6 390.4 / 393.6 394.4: 0.61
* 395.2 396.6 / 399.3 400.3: 1.95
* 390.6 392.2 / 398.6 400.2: 1.33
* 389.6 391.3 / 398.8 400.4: 1.50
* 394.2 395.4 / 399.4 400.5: 1.70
